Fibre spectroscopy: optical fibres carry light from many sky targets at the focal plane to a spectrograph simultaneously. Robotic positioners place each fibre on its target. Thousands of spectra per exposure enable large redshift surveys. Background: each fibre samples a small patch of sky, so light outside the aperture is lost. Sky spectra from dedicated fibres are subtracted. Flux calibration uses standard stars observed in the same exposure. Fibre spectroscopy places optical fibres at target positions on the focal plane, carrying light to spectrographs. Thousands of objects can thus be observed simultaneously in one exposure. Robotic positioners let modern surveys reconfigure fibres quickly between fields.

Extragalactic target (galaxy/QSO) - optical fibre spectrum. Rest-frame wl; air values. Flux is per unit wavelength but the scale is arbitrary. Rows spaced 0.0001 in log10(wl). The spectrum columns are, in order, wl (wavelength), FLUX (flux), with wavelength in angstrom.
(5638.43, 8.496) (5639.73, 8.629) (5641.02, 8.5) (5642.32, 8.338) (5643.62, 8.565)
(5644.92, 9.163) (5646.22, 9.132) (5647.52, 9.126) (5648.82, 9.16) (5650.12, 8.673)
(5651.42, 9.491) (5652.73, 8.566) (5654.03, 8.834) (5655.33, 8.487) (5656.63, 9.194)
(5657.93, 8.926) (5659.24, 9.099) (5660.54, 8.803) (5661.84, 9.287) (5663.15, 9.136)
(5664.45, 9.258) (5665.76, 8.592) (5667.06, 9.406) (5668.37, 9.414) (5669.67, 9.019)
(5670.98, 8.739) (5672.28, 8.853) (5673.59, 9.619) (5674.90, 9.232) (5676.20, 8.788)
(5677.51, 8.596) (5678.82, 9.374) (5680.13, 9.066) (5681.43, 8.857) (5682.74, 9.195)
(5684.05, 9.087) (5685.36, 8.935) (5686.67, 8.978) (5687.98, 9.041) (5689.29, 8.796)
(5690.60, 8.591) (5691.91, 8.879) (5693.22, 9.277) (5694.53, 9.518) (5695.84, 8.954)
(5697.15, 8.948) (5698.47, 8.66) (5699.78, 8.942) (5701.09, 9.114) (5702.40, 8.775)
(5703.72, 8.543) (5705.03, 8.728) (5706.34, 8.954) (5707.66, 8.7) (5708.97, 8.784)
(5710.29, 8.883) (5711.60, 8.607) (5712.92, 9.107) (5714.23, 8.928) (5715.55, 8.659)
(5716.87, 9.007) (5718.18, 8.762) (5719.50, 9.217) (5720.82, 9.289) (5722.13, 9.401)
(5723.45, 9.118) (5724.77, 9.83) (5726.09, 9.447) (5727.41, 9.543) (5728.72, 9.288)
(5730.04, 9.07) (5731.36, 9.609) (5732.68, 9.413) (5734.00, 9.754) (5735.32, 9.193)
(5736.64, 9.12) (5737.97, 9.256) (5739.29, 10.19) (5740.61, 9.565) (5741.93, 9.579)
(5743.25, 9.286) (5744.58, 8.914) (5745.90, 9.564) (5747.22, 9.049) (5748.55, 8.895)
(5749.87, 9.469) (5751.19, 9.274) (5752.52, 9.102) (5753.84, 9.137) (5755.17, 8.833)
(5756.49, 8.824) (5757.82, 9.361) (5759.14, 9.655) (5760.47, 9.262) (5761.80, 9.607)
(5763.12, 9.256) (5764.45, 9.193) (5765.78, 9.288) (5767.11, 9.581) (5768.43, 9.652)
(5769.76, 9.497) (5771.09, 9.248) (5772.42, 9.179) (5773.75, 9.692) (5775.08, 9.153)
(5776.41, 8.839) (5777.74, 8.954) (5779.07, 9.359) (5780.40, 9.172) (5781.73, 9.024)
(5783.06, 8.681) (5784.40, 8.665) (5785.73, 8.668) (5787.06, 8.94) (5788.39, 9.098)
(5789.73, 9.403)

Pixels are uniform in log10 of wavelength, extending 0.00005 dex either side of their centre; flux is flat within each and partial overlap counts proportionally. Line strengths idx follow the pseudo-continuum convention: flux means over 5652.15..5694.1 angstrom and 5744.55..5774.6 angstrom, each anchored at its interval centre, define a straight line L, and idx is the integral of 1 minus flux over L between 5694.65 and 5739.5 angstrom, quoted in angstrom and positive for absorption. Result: 0.2 angstrom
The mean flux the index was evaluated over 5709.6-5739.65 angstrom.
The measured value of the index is 9.24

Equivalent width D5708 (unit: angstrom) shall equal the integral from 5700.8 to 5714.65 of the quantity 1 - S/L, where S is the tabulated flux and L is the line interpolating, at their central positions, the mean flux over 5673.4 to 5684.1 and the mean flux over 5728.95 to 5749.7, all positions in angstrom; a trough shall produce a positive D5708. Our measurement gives 0.6 angstrom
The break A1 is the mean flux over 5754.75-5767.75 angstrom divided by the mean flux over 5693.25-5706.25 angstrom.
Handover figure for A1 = 1.0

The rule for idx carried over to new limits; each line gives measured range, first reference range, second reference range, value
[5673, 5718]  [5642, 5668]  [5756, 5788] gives 0.54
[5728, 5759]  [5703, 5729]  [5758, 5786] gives -0.57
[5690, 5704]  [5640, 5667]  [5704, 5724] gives -0.01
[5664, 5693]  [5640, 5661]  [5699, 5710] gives -0.56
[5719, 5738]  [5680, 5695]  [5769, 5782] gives -0.55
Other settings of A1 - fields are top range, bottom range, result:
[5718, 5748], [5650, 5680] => 1.04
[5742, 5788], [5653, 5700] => 1.02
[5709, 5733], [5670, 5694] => 1.02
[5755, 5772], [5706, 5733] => 1.02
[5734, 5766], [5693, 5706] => 1.04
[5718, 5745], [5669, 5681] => 1.04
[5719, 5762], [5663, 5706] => 1.04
